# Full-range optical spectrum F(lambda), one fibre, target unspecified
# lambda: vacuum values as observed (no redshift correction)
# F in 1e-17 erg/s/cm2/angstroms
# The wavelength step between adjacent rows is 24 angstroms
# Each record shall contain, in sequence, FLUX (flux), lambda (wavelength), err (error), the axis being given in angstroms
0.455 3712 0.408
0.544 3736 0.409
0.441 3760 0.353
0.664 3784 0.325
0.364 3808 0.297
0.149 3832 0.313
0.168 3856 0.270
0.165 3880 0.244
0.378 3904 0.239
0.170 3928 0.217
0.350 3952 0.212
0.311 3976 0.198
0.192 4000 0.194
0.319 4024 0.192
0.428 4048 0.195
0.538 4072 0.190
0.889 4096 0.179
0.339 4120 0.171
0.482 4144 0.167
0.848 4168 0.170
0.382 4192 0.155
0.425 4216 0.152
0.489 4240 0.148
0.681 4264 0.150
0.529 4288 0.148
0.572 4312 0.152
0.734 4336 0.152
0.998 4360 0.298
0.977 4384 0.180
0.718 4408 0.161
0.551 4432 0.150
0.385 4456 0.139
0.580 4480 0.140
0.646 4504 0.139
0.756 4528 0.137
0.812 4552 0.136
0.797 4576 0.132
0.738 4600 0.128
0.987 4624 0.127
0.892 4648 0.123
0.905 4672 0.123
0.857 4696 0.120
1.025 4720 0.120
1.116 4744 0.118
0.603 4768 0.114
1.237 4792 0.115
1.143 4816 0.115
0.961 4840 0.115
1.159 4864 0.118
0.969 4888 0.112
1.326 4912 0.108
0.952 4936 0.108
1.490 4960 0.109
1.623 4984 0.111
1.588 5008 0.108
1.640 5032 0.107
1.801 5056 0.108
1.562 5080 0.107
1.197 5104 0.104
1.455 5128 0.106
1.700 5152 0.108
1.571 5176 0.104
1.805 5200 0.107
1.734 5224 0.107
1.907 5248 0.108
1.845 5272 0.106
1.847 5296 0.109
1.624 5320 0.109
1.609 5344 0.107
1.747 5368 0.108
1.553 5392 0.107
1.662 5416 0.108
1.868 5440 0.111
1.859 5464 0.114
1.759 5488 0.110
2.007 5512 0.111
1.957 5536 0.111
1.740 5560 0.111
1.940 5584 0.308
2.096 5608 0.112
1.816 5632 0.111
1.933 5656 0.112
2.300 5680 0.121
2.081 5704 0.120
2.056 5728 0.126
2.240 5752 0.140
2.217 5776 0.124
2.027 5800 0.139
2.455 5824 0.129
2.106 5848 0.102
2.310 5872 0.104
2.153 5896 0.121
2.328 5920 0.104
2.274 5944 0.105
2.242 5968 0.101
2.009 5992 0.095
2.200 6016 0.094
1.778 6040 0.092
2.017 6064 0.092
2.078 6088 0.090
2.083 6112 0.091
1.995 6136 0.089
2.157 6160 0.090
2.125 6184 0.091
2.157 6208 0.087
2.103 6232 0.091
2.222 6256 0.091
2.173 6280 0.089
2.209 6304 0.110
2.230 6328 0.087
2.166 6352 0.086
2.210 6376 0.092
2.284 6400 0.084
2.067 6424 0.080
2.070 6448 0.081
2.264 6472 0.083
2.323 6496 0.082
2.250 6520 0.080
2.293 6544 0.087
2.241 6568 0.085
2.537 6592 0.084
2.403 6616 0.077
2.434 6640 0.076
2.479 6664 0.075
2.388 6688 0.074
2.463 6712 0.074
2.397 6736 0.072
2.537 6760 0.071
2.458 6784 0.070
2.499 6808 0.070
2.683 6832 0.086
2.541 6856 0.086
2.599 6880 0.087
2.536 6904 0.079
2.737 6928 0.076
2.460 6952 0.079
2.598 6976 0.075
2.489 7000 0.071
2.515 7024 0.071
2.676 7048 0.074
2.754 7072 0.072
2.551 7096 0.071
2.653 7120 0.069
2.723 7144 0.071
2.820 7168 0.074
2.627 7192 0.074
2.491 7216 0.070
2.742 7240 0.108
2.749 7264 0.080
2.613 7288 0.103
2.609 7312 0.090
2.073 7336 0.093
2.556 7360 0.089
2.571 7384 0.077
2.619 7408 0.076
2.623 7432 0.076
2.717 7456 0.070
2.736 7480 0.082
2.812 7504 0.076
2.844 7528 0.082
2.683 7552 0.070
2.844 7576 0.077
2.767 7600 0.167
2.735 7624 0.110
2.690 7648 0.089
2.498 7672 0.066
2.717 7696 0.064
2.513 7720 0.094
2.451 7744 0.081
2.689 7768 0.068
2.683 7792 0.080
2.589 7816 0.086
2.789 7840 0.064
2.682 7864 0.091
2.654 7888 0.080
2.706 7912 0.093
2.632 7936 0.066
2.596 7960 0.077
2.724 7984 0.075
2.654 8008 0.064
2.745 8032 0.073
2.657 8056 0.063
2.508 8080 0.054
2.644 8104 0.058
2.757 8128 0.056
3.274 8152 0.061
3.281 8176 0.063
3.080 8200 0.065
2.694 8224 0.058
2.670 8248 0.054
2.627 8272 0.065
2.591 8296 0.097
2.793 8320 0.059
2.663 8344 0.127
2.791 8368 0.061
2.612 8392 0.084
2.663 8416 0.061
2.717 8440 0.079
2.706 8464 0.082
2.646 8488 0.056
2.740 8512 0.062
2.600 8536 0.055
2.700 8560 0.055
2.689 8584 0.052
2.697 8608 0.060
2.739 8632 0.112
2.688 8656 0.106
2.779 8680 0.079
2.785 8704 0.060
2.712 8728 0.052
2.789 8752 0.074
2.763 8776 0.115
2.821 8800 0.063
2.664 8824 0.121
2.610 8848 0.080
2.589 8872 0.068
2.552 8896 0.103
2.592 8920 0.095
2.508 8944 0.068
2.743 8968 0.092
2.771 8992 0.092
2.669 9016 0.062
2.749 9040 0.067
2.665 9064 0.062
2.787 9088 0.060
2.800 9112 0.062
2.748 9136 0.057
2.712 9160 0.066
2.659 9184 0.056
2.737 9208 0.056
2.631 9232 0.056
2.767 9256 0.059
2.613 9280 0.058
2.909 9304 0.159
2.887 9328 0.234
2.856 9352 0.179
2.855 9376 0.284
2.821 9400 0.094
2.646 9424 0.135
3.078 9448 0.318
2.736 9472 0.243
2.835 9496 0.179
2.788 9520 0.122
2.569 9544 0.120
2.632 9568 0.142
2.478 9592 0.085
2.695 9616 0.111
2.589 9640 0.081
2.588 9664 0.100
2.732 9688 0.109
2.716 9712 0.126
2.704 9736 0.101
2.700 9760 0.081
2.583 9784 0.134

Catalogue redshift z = 0.243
